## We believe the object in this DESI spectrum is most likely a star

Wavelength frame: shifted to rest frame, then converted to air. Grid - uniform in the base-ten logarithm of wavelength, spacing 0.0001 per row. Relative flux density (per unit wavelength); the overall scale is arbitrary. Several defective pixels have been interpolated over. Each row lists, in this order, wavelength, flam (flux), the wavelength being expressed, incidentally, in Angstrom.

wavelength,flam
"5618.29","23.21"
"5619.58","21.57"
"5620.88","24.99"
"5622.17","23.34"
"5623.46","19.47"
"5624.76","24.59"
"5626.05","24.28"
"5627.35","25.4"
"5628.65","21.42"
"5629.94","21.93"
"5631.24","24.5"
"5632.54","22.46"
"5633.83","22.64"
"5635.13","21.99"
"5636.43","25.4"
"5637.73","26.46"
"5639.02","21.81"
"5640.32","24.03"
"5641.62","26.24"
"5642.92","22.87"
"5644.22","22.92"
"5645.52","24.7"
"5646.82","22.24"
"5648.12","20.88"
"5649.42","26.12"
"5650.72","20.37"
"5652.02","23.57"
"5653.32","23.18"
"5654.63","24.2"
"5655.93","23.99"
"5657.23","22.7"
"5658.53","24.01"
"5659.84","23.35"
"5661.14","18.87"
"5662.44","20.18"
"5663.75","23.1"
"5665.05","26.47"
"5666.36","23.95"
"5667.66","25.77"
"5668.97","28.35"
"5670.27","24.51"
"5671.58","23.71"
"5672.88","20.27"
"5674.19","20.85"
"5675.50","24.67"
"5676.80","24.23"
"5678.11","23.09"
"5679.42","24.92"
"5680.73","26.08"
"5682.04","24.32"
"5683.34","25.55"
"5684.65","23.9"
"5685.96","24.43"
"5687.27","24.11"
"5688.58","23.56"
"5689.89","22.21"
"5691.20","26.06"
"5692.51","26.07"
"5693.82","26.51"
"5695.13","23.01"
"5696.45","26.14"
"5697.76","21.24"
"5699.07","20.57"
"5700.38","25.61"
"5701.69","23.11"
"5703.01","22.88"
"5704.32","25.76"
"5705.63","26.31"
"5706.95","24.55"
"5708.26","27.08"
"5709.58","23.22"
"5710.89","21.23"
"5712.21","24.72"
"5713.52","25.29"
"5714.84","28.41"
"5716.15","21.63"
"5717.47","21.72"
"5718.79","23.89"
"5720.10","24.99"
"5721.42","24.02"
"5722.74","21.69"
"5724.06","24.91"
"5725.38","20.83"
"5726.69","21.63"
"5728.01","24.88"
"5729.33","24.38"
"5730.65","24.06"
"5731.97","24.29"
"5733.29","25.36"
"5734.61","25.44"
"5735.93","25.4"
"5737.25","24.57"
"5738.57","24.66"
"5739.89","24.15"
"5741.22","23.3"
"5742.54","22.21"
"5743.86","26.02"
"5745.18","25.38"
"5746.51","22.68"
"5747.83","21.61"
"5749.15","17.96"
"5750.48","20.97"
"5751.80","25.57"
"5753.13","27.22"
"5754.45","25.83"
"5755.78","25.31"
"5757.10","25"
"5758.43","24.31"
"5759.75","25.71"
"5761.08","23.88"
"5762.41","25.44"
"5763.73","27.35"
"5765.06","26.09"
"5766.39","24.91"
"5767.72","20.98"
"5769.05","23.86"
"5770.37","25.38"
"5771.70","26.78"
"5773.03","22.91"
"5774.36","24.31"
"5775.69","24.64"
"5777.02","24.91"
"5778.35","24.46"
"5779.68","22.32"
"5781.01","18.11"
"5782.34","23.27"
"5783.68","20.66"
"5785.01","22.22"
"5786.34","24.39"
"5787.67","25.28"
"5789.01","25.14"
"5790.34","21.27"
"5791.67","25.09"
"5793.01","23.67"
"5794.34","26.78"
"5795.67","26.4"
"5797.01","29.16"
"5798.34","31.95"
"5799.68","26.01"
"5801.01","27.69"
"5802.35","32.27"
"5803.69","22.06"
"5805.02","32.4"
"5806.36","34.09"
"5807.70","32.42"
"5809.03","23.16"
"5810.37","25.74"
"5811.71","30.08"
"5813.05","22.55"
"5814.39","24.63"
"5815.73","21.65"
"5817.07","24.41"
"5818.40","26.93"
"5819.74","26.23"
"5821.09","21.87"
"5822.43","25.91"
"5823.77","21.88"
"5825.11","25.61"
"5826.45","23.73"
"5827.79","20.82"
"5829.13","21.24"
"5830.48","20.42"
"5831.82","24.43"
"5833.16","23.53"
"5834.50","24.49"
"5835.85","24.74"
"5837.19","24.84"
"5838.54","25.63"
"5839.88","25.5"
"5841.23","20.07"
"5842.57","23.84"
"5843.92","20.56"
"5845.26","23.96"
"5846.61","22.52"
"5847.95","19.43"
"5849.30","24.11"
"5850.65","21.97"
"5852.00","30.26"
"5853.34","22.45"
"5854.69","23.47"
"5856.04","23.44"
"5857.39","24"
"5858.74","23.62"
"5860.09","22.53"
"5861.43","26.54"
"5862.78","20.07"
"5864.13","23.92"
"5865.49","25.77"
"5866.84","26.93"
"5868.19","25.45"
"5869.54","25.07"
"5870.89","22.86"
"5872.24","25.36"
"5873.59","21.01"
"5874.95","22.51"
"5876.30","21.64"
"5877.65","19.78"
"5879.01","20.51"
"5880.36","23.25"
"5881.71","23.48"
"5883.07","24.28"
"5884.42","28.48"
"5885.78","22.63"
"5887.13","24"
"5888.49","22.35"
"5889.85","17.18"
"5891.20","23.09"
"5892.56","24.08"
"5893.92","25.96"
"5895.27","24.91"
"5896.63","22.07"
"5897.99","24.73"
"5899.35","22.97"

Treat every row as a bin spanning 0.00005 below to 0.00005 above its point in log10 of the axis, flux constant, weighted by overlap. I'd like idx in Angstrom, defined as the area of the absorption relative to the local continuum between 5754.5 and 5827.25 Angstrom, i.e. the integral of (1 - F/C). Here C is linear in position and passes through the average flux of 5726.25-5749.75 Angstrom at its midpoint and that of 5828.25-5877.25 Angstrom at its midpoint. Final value -4.81 Angstrom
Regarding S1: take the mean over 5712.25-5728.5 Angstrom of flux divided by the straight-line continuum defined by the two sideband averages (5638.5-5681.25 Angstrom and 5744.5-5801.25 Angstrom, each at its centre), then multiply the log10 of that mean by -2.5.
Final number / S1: 0.02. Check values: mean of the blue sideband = 23.5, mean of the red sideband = 24.5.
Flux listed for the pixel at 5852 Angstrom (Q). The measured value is 30.26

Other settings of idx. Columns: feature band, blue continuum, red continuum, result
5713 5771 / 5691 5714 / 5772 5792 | -0.8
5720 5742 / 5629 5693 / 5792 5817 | 1.2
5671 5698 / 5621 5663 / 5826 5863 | -1.0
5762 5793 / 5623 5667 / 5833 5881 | -0.6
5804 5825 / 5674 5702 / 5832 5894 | -2.2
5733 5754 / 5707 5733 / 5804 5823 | 0.5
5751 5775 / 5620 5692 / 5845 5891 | -1.6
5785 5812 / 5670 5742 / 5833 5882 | -3.8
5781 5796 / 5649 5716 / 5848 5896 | 0.0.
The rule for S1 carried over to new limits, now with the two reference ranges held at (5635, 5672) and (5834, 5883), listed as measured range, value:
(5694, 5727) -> -0.01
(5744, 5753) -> 0.03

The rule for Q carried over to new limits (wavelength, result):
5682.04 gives 24.32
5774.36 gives 24.31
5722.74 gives 21.69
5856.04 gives 23.44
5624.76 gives 24.59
